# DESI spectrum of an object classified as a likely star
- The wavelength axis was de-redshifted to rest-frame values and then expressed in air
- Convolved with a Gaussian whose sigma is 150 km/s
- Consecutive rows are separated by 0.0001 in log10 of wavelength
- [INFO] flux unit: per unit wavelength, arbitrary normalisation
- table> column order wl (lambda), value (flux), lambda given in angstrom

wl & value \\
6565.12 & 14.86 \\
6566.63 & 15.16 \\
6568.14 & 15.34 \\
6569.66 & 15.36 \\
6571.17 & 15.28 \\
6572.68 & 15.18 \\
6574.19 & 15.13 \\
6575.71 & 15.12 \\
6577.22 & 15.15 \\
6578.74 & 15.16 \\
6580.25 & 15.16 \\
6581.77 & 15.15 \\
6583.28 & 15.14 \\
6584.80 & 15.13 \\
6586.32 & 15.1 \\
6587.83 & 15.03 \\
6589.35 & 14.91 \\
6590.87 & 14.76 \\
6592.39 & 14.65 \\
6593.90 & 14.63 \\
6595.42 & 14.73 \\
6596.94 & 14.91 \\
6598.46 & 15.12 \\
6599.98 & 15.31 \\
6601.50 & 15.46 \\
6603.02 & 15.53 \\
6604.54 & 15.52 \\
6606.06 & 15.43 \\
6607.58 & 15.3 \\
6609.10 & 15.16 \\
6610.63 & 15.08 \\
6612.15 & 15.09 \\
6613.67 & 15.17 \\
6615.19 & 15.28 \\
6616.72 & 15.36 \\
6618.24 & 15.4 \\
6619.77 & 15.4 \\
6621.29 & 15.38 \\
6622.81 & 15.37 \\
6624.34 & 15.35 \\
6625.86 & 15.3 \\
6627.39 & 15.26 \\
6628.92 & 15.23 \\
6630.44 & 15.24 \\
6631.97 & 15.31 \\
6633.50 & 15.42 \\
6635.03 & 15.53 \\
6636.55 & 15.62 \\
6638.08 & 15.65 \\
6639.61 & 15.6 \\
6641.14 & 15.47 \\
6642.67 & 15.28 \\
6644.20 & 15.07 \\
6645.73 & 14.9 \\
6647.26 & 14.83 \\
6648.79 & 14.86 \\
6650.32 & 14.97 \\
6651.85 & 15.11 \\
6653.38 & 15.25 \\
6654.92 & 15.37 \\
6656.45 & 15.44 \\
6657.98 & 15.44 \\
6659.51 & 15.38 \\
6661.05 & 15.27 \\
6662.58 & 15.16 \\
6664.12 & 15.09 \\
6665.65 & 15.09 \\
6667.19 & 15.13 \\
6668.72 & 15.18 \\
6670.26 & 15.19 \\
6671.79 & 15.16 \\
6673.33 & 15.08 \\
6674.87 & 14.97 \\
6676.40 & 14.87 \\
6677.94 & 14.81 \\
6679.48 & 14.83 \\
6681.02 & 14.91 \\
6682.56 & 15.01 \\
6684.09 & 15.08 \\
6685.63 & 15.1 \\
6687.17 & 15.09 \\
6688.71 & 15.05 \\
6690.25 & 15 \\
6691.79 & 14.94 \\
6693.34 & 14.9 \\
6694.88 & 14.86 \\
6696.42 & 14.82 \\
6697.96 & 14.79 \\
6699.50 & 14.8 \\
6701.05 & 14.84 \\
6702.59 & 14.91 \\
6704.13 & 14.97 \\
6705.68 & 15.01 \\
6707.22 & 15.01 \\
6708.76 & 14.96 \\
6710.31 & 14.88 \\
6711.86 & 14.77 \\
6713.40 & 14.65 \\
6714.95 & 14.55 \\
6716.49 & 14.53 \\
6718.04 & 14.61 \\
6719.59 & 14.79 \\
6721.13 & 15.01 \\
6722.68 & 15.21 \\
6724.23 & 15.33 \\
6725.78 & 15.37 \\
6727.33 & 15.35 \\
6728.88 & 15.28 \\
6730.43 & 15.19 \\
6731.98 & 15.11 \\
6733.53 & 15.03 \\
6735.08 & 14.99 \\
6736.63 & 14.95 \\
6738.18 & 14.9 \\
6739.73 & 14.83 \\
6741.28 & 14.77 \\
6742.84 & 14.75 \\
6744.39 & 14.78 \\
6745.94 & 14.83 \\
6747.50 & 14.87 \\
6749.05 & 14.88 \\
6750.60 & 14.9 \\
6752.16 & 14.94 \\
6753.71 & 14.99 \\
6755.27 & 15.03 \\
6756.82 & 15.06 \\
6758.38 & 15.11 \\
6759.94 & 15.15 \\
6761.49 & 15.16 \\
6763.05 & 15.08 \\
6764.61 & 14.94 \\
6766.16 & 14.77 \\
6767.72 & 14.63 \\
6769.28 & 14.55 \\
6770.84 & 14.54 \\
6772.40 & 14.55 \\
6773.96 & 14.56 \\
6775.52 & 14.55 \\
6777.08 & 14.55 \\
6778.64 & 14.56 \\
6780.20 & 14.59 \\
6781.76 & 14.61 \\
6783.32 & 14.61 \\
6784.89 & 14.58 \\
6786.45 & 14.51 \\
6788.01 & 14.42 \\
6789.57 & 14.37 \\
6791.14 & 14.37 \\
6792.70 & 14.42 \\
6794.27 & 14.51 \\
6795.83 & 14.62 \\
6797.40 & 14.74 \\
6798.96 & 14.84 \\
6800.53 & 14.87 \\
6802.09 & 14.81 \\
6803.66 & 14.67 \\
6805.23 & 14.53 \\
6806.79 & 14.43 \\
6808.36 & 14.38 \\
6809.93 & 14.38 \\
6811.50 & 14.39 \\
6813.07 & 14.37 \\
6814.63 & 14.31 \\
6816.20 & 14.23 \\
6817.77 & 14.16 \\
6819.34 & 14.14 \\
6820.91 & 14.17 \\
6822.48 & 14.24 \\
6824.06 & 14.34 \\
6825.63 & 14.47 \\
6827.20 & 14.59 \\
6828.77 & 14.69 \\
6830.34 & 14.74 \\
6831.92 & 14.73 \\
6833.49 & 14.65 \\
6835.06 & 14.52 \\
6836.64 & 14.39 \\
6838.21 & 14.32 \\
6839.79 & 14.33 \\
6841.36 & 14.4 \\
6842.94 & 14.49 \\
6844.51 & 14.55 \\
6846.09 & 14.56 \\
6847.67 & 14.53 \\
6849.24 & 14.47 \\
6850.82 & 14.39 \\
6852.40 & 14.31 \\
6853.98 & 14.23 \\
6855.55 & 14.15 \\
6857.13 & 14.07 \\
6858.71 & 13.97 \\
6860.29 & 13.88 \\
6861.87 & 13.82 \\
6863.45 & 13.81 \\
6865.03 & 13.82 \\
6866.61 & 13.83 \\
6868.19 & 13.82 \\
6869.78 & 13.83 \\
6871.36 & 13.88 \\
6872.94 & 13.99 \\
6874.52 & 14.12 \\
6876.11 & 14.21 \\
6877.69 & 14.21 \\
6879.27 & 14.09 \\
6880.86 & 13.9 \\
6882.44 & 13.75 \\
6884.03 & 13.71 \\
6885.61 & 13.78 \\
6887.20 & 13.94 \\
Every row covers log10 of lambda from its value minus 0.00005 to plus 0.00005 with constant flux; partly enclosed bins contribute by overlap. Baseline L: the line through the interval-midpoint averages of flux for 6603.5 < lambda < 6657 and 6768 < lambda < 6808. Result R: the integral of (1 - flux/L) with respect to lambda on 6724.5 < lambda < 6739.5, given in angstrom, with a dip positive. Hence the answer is -0.3 angstrom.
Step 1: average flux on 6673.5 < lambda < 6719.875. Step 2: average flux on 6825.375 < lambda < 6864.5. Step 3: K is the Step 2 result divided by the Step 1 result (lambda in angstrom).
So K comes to 1.0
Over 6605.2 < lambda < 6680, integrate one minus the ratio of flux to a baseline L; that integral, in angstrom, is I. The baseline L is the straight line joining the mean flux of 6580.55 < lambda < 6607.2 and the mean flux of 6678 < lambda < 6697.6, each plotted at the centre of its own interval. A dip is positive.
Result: -1.0 angstrom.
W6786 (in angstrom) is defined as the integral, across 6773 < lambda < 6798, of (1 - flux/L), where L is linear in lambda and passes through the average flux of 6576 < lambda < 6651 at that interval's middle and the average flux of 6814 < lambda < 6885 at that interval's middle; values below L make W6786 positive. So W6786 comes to -0.1 angstrom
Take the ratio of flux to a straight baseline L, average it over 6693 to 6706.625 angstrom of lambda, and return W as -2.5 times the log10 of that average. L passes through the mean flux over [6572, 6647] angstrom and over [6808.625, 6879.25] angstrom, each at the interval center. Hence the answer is 0.00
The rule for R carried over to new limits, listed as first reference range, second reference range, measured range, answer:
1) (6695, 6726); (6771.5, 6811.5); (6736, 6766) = -0.4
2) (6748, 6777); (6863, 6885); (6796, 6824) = 0.0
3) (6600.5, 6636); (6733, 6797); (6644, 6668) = 0.1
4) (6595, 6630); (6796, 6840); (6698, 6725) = 0.0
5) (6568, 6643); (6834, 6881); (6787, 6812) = -0.2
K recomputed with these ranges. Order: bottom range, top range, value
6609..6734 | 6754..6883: 0.95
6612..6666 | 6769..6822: 0.95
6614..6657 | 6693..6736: 0.98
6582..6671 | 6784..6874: 0.94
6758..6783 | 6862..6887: 0.94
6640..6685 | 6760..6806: 0.97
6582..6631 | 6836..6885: 0.93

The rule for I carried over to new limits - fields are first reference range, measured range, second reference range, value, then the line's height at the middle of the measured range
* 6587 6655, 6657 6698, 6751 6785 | 0.0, 15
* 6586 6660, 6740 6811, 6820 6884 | -0.7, 14.6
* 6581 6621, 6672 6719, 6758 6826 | -0.1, 14.9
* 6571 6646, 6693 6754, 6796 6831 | -0.5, 14.8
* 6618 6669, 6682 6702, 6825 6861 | 0.2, 15.1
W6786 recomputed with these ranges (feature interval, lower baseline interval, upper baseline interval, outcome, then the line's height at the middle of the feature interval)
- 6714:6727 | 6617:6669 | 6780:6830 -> 0.0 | 14.9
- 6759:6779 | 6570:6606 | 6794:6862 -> -0.2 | 14.6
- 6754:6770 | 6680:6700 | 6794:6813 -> -0.2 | 14.7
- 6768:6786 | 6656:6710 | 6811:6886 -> 0.0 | 14.6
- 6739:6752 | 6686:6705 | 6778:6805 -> -0.1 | 14.7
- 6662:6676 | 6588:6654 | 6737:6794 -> -0.1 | 15.1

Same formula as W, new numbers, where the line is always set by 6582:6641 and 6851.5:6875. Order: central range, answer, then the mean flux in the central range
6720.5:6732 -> -0.042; 15.2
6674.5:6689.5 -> -0.007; 15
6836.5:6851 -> -0.029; 14.5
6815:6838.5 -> -0.021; 14.4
